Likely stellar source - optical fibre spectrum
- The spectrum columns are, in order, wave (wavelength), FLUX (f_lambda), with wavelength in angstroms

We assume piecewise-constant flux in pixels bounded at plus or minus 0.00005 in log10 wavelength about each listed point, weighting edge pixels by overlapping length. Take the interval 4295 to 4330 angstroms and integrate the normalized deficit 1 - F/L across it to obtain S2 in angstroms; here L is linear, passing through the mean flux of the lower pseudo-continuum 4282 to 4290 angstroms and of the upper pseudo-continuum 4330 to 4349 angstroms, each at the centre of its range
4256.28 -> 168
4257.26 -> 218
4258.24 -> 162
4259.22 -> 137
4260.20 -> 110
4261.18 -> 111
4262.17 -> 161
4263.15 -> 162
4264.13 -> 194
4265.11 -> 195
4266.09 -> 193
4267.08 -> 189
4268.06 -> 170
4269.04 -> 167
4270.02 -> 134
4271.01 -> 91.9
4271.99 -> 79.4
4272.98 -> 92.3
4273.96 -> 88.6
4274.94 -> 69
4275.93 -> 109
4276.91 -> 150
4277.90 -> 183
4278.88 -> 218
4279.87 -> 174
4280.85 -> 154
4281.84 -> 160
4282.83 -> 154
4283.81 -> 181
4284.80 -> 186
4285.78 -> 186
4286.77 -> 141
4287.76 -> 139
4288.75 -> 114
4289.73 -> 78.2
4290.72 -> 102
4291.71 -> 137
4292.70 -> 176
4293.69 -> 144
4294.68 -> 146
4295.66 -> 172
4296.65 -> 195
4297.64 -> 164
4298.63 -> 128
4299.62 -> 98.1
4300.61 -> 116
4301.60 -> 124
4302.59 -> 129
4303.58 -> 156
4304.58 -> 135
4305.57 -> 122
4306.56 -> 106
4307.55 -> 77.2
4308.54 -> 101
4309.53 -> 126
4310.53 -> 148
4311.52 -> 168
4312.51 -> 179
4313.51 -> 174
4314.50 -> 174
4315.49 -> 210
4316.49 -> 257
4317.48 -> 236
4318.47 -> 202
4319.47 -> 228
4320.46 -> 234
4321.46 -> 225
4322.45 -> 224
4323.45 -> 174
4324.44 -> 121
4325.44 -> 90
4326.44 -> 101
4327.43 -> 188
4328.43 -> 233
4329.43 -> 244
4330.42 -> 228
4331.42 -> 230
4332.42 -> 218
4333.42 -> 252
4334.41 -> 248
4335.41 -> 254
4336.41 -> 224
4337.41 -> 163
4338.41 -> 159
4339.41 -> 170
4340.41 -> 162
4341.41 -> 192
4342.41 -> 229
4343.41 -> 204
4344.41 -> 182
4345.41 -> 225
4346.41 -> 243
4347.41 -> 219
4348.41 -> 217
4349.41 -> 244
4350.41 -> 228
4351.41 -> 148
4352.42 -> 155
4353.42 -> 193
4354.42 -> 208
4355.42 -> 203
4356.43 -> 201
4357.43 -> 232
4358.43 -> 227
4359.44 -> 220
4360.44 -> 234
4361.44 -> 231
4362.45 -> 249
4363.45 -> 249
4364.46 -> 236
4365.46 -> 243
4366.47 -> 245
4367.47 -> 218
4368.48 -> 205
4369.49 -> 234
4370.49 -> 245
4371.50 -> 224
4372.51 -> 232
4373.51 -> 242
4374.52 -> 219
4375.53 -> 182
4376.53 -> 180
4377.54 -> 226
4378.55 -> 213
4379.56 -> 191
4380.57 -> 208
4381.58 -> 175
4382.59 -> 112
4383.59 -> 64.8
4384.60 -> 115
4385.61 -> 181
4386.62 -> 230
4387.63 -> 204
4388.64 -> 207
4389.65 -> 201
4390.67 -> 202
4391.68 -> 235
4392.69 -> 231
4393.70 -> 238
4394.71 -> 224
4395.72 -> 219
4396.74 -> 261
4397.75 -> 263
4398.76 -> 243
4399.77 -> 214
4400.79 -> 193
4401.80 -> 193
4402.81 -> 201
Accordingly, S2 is 3.21 angstroms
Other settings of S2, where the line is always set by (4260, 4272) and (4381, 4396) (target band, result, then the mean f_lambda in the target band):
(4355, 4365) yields -2.6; 228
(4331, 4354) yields -4.0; 207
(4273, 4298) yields 1.9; 148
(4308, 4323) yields -2.1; 192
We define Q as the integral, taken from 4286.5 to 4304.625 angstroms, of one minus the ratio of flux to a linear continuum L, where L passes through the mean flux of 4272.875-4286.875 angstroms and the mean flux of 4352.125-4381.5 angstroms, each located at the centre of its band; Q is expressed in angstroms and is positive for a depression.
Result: 3.0 angstroms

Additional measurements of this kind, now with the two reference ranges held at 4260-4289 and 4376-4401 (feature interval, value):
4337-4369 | -4.36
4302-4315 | 2.12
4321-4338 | -2.55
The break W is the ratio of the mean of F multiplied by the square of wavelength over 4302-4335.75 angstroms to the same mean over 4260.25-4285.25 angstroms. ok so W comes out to 1.2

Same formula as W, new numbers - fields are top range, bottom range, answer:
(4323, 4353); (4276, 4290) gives 1.29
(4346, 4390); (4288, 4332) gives 1.32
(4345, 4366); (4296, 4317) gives 1.52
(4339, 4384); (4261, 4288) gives 1.43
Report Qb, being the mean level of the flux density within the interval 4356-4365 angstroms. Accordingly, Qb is 231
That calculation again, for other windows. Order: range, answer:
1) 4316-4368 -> 210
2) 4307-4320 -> 175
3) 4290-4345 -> 174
